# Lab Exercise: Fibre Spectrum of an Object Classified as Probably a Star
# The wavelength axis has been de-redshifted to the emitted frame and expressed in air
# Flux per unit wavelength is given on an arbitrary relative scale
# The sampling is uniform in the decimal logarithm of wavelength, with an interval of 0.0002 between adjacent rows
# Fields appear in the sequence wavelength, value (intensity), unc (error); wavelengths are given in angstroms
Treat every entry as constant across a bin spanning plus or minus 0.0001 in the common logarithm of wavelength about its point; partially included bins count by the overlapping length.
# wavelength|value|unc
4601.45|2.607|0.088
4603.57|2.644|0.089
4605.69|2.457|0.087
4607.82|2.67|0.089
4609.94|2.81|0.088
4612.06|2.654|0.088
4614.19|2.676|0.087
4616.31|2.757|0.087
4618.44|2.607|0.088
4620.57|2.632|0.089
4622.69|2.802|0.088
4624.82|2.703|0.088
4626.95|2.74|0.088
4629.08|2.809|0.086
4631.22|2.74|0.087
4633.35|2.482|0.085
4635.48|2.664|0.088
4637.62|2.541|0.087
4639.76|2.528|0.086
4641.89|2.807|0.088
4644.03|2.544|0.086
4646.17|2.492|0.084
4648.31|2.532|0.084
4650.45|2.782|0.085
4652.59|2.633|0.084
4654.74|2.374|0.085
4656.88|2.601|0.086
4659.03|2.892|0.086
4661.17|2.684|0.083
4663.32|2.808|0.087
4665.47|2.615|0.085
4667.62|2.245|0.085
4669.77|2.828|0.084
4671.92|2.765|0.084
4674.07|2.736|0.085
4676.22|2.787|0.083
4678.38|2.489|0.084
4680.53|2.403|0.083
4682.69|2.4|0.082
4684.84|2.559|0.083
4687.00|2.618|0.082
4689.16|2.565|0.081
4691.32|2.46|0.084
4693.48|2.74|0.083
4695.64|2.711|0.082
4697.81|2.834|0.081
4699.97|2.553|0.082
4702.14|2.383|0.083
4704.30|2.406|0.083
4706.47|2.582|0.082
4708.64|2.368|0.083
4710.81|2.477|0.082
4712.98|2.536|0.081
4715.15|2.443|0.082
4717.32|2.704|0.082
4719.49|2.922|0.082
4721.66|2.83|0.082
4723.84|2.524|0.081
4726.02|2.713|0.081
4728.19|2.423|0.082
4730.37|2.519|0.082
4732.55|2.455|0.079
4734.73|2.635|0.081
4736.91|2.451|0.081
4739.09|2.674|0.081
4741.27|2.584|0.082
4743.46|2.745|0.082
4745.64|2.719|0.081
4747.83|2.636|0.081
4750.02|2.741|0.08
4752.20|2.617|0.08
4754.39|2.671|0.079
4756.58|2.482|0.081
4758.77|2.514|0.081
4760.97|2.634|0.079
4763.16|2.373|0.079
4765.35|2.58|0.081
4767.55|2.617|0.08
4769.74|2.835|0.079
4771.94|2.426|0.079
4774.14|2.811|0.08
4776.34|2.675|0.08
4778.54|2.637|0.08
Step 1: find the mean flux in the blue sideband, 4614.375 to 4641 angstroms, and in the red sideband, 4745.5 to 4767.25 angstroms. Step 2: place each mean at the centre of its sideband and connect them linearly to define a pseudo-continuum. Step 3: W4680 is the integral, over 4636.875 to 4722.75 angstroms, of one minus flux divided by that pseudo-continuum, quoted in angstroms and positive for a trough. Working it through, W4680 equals 1.07 angstroms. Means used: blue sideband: 2.67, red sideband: 2.59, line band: 2.6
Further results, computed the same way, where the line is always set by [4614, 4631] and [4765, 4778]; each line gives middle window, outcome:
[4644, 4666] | 0.6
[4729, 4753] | 0.5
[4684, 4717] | 1.7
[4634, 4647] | 0.6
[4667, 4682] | 0.5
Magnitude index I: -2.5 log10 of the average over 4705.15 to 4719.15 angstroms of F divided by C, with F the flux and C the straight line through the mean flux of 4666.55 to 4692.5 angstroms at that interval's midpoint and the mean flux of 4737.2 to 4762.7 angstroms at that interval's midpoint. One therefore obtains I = 0.03 mag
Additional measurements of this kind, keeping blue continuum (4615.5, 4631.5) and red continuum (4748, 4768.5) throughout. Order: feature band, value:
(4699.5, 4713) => 0.074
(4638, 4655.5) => 0.045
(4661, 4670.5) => 0.023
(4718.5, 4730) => -0.021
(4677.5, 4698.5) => 0.034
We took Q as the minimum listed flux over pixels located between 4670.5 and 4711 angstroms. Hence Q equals 2.368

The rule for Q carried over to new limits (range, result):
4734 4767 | 2.373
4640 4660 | 2.374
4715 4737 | 2.423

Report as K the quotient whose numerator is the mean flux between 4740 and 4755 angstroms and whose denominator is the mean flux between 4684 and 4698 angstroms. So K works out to 1.0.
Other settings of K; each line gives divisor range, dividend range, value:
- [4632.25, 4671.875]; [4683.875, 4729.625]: 0.99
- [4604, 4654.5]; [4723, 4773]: 0.98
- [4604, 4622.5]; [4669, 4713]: 0.97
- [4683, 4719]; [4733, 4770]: 1.02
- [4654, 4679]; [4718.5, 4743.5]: 0.98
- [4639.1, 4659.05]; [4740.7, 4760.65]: 1.01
